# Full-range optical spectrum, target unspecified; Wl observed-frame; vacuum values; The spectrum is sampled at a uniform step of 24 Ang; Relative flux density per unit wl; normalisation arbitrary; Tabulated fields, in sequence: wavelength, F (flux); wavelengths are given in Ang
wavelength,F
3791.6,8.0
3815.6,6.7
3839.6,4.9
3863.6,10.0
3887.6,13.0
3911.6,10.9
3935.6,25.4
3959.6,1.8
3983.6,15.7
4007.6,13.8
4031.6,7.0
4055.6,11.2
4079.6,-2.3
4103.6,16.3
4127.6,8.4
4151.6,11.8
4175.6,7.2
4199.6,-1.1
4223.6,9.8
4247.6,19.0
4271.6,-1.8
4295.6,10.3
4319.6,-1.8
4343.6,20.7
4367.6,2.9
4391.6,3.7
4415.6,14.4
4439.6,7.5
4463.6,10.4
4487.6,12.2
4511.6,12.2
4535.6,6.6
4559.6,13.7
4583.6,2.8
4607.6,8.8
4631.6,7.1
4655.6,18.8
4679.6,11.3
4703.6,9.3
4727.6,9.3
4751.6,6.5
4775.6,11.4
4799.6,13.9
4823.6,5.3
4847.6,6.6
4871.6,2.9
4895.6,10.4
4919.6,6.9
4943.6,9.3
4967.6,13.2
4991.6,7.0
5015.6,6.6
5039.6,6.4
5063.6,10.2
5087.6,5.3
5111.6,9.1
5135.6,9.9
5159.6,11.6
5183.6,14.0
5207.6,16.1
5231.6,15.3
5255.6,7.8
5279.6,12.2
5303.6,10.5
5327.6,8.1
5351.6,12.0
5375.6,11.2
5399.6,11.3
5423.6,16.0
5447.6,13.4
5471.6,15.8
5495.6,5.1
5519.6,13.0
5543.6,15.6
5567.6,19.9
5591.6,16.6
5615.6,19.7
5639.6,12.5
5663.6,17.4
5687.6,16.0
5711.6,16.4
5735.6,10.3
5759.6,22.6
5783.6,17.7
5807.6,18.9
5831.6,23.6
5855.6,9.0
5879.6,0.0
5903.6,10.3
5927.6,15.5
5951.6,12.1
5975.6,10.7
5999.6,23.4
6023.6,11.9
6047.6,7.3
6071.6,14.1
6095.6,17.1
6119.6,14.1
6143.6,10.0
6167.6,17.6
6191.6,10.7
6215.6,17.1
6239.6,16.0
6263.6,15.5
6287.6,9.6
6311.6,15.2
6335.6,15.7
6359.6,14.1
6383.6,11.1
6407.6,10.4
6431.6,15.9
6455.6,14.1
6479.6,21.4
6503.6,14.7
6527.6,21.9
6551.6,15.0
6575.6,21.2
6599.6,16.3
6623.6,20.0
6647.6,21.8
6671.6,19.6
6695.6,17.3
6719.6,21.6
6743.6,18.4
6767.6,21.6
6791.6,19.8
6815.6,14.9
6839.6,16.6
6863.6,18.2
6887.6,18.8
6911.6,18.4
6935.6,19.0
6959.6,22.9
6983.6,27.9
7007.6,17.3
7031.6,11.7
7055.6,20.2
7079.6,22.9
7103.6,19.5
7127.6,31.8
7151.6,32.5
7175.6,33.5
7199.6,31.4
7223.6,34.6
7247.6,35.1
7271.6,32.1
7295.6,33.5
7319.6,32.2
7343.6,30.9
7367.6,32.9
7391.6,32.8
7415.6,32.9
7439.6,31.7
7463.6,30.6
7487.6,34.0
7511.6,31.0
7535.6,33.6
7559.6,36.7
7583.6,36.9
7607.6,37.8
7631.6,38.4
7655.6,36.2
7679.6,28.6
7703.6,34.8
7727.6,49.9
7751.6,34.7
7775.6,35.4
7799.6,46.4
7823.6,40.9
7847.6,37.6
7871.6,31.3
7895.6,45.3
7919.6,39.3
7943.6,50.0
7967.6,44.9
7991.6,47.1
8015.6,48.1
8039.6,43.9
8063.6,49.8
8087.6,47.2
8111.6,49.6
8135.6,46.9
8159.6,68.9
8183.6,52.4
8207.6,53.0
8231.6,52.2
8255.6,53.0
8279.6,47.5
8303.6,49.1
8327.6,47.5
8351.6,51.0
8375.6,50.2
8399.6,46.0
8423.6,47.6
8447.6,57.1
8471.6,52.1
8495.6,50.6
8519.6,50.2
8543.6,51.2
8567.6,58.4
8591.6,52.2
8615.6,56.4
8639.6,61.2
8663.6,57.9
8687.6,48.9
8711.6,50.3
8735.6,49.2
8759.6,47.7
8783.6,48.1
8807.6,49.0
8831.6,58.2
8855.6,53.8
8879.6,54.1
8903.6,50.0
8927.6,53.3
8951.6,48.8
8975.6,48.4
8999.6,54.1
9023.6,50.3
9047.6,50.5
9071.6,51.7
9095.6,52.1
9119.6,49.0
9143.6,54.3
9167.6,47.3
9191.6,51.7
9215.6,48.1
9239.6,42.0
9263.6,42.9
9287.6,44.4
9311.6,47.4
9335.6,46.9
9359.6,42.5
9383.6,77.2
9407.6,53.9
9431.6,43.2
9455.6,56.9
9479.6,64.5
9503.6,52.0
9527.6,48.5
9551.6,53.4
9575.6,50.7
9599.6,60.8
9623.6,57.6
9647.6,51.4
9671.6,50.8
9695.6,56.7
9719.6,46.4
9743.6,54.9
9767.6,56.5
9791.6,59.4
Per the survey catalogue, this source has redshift 0.787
